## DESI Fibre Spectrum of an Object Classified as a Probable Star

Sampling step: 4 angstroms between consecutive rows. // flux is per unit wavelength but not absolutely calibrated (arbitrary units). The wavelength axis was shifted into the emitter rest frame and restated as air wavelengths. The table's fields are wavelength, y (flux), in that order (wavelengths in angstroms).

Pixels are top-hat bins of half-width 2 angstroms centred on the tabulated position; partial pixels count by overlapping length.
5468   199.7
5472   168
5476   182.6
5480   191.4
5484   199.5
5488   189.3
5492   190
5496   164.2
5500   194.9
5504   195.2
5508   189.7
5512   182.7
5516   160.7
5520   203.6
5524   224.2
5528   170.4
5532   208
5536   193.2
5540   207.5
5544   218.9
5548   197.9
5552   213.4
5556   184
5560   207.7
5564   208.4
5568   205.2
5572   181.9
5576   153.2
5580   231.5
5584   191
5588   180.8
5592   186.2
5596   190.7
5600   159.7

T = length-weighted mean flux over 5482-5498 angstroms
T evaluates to 186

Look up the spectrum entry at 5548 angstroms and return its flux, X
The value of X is 197.9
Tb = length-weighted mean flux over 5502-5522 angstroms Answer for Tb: 186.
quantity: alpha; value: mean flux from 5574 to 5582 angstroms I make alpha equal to 192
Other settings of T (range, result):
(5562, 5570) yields 207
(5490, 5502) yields 183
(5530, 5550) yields 205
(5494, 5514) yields 185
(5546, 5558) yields 198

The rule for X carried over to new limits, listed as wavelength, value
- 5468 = 199.7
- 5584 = 191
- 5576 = 153.2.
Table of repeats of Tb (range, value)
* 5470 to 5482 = 181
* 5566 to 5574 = 194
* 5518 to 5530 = 199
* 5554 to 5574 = 197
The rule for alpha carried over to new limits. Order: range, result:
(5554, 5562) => 196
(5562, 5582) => 196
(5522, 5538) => 199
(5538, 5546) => 213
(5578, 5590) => 201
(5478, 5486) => 195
